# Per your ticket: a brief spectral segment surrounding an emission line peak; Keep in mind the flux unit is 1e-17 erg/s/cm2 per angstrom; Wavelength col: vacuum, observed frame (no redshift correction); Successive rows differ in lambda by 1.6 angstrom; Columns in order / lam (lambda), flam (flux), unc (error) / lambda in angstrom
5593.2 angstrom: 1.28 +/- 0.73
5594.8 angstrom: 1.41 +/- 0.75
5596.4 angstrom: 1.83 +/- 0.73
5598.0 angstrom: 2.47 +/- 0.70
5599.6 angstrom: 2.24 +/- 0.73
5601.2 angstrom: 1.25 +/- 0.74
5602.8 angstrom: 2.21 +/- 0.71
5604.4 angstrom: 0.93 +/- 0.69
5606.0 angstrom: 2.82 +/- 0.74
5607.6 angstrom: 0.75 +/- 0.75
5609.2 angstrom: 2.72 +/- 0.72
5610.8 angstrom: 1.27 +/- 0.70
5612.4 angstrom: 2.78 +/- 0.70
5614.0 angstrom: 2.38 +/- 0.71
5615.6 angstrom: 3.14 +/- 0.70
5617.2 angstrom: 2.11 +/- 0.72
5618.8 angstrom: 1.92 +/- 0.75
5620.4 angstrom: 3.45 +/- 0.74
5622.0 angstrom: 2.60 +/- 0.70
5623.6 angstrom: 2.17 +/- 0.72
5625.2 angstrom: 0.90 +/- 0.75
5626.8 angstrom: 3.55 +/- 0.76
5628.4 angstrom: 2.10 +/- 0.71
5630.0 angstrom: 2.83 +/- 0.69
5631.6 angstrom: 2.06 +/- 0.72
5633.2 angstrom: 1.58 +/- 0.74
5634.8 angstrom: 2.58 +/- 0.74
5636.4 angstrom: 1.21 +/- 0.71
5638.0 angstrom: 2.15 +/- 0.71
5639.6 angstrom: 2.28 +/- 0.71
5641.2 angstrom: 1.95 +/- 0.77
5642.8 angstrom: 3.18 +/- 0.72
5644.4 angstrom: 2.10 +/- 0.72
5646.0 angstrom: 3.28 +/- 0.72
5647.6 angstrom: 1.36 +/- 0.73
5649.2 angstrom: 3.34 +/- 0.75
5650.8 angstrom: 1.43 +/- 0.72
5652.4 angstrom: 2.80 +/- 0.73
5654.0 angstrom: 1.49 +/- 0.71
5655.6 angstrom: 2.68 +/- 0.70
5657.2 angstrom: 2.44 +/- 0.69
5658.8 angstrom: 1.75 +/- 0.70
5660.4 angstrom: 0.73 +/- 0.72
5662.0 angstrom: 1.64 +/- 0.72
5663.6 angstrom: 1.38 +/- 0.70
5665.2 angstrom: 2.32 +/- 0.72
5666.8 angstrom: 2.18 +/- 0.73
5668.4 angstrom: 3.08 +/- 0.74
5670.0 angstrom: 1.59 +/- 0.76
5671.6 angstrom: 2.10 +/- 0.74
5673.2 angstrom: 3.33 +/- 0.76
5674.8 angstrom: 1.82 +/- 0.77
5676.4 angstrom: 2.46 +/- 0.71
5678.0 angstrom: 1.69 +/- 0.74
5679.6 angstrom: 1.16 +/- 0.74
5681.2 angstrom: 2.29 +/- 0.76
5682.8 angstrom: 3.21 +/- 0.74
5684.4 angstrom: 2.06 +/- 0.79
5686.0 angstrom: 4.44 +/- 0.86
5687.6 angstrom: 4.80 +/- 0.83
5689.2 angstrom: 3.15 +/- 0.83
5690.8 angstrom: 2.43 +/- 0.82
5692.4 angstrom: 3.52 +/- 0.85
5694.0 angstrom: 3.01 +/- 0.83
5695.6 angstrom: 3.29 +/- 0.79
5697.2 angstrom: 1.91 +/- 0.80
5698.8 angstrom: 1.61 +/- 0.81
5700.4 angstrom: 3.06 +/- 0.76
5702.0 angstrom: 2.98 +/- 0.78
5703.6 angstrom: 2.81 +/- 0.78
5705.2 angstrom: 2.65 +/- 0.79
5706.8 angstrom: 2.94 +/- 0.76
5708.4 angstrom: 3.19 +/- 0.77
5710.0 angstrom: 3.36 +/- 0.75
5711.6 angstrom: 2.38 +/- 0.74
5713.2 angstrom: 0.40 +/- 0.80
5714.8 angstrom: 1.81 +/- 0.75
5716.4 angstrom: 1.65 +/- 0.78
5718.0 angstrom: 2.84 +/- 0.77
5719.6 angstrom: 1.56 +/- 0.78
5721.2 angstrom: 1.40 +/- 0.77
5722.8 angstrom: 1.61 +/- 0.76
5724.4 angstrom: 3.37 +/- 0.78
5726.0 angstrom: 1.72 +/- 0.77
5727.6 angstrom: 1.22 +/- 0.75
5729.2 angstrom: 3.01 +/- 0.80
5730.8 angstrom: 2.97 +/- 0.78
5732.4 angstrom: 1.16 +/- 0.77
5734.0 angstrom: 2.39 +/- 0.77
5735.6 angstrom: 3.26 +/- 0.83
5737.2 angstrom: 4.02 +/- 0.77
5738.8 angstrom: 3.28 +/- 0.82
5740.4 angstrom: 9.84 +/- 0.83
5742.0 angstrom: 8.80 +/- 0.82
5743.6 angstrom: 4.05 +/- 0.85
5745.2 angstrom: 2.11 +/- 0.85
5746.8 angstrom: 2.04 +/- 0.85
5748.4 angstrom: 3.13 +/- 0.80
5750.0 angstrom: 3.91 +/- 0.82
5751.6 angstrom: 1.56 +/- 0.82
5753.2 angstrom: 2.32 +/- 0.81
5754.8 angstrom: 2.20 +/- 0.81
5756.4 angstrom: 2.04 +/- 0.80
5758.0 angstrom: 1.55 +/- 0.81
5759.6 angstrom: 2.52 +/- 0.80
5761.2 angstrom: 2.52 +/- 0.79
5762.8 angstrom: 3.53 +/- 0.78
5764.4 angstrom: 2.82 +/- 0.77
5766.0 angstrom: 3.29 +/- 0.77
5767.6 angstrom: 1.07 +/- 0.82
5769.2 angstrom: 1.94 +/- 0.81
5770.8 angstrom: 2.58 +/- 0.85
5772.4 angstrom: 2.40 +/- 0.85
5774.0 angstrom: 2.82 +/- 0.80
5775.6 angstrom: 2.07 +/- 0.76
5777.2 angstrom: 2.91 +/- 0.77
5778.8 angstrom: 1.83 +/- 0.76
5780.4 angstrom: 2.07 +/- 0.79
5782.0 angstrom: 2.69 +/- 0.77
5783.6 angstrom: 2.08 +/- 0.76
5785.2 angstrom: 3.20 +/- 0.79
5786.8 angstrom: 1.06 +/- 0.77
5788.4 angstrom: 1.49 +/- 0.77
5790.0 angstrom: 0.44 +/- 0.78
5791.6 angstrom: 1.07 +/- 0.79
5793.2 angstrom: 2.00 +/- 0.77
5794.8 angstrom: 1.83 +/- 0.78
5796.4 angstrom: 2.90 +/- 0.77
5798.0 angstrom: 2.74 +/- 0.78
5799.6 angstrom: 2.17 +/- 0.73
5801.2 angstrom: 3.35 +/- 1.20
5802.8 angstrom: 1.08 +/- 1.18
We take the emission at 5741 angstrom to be [O III] 5007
